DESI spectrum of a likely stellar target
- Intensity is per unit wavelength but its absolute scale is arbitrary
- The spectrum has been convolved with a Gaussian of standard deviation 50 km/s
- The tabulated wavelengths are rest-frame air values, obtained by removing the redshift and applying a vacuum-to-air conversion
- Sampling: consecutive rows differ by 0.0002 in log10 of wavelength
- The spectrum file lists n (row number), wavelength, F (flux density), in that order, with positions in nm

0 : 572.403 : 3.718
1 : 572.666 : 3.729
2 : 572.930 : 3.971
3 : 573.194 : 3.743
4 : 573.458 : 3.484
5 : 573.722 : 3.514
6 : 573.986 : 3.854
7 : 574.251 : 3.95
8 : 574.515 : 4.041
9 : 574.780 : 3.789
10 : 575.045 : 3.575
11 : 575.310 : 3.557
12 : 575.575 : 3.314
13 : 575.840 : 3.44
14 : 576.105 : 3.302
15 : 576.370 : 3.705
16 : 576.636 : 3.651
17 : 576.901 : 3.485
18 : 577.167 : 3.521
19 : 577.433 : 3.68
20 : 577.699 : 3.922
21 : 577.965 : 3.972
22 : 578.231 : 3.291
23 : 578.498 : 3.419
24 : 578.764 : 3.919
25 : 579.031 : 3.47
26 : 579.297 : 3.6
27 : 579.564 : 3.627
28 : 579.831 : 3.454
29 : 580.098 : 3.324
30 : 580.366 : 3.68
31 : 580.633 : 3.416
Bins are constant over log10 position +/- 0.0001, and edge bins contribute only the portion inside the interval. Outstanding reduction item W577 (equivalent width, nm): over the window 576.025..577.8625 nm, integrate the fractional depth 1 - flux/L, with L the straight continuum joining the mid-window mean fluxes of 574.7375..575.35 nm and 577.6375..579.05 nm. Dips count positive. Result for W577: 0.014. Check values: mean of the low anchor 3.63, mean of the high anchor 3.67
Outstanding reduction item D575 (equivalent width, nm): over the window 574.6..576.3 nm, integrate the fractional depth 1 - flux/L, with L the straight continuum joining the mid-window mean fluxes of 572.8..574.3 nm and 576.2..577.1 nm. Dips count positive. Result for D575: 0.06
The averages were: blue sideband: 3.74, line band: 3.52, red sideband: 3.59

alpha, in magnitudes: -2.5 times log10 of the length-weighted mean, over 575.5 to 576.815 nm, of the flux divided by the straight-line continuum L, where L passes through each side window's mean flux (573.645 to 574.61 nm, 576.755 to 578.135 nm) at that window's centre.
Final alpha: 0.08 mag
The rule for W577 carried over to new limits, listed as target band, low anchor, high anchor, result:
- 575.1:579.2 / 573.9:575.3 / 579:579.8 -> 0.115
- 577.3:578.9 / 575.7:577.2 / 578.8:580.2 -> -0.080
